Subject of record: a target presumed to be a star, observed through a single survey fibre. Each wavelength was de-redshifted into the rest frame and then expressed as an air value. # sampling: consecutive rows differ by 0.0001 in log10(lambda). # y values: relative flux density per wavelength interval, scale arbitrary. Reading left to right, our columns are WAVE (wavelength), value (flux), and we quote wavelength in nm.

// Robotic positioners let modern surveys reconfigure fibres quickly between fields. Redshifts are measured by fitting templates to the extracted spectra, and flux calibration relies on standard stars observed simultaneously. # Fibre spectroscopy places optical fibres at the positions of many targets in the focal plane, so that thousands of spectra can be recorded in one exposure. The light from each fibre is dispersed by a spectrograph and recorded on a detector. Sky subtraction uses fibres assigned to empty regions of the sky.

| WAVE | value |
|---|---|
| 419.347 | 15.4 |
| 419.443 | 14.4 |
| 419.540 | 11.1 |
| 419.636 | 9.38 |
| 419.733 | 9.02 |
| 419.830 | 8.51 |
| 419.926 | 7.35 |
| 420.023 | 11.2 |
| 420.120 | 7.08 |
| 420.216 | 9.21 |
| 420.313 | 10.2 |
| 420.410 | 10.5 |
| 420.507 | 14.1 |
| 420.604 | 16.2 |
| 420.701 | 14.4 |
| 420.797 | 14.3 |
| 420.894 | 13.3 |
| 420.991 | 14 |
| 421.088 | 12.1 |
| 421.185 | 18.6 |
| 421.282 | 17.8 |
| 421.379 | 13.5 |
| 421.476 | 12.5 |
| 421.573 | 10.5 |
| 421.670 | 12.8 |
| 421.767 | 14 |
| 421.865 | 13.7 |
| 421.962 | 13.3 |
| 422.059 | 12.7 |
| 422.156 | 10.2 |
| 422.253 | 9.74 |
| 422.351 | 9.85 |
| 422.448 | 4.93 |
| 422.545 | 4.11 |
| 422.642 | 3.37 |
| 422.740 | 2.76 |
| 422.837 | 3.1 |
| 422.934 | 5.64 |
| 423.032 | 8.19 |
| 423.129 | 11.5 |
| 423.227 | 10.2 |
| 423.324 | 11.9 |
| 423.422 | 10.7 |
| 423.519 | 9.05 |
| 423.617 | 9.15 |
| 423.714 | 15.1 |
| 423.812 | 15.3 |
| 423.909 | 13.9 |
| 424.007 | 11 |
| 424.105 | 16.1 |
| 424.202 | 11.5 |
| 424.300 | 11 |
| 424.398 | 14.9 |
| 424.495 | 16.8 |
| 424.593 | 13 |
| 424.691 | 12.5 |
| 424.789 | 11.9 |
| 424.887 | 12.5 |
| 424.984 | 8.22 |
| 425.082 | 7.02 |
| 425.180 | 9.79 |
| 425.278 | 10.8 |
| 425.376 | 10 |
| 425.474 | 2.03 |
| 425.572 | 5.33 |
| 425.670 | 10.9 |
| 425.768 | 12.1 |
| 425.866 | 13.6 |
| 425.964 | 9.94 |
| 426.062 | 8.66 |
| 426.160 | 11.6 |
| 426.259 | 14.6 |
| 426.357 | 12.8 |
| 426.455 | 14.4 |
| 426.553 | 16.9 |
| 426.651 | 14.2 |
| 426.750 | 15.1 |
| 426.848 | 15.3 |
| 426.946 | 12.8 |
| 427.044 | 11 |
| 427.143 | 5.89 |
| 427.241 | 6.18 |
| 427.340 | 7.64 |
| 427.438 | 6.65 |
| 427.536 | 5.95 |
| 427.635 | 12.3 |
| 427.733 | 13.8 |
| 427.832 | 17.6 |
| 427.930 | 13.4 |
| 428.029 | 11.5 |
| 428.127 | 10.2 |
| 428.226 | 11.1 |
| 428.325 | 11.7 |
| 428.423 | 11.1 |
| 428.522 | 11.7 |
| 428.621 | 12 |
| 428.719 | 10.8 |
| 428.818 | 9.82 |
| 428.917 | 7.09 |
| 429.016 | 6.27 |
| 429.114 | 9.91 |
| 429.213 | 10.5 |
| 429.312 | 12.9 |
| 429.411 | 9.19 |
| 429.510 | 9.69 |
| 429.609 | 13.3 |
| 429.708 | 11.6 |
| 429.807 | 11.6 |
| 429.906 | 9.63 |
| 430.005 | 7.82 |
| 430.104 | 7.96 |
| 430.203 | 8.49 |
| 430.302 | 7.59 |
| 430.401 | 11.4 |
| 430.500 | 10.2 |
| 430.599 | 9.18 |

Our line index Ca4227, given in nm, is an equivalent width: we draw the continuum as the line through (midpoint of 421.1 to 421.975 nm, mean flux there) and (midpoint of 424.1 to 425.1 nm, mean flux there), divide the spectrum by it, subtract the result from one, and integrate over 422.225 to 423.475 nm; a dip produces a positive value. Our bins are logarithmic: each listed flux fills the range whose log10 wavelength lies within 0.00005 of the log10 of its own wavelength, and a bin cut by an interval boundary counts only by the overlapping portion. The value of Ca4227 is 0.56 nm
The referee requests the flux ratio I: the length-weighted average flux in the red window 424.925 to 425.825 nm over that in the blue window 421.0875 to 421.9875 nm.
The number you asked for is 0.61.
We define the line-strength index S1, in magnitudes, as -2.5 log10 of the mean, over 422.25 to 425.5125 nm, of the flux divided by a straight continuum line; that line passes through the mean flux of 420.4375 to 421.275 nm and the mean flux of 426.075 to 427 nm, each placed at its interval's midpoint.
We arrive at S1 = 0.39 mag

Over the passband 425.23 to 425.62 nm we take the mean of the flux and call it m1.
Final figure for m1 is 7.03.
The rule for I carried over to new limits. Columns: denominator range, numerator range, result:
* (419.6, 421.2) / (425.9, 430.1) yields 0.95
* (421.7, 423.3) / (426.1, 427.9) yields 1.37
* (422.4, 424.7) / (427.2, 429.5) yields 1.02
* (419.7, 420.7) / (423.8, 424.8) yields 1.27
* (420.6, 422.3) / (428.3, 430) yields 0.77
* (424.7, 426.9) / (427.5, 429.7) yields 0.98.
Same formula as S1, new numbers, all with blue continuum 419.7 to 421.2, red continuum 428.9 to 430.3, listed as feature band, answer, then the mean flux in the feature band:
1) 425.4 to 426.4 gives 0.040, 10.1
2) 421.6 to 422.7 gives 0.161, 9.83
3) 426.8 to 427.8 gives 0.037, 9.88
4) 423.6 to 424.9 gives -0.216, 13.3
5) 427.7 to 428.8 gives -0.212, 12.2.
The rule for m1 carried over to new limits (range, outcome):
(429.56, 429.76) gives 12.4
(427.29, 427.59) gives 6.82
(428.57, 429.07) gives 9.22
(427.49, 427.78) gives 10.7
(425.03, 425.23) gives 8.4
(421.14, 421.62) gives 14.6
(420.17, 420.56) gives 11.1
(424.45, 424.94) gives 13.3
